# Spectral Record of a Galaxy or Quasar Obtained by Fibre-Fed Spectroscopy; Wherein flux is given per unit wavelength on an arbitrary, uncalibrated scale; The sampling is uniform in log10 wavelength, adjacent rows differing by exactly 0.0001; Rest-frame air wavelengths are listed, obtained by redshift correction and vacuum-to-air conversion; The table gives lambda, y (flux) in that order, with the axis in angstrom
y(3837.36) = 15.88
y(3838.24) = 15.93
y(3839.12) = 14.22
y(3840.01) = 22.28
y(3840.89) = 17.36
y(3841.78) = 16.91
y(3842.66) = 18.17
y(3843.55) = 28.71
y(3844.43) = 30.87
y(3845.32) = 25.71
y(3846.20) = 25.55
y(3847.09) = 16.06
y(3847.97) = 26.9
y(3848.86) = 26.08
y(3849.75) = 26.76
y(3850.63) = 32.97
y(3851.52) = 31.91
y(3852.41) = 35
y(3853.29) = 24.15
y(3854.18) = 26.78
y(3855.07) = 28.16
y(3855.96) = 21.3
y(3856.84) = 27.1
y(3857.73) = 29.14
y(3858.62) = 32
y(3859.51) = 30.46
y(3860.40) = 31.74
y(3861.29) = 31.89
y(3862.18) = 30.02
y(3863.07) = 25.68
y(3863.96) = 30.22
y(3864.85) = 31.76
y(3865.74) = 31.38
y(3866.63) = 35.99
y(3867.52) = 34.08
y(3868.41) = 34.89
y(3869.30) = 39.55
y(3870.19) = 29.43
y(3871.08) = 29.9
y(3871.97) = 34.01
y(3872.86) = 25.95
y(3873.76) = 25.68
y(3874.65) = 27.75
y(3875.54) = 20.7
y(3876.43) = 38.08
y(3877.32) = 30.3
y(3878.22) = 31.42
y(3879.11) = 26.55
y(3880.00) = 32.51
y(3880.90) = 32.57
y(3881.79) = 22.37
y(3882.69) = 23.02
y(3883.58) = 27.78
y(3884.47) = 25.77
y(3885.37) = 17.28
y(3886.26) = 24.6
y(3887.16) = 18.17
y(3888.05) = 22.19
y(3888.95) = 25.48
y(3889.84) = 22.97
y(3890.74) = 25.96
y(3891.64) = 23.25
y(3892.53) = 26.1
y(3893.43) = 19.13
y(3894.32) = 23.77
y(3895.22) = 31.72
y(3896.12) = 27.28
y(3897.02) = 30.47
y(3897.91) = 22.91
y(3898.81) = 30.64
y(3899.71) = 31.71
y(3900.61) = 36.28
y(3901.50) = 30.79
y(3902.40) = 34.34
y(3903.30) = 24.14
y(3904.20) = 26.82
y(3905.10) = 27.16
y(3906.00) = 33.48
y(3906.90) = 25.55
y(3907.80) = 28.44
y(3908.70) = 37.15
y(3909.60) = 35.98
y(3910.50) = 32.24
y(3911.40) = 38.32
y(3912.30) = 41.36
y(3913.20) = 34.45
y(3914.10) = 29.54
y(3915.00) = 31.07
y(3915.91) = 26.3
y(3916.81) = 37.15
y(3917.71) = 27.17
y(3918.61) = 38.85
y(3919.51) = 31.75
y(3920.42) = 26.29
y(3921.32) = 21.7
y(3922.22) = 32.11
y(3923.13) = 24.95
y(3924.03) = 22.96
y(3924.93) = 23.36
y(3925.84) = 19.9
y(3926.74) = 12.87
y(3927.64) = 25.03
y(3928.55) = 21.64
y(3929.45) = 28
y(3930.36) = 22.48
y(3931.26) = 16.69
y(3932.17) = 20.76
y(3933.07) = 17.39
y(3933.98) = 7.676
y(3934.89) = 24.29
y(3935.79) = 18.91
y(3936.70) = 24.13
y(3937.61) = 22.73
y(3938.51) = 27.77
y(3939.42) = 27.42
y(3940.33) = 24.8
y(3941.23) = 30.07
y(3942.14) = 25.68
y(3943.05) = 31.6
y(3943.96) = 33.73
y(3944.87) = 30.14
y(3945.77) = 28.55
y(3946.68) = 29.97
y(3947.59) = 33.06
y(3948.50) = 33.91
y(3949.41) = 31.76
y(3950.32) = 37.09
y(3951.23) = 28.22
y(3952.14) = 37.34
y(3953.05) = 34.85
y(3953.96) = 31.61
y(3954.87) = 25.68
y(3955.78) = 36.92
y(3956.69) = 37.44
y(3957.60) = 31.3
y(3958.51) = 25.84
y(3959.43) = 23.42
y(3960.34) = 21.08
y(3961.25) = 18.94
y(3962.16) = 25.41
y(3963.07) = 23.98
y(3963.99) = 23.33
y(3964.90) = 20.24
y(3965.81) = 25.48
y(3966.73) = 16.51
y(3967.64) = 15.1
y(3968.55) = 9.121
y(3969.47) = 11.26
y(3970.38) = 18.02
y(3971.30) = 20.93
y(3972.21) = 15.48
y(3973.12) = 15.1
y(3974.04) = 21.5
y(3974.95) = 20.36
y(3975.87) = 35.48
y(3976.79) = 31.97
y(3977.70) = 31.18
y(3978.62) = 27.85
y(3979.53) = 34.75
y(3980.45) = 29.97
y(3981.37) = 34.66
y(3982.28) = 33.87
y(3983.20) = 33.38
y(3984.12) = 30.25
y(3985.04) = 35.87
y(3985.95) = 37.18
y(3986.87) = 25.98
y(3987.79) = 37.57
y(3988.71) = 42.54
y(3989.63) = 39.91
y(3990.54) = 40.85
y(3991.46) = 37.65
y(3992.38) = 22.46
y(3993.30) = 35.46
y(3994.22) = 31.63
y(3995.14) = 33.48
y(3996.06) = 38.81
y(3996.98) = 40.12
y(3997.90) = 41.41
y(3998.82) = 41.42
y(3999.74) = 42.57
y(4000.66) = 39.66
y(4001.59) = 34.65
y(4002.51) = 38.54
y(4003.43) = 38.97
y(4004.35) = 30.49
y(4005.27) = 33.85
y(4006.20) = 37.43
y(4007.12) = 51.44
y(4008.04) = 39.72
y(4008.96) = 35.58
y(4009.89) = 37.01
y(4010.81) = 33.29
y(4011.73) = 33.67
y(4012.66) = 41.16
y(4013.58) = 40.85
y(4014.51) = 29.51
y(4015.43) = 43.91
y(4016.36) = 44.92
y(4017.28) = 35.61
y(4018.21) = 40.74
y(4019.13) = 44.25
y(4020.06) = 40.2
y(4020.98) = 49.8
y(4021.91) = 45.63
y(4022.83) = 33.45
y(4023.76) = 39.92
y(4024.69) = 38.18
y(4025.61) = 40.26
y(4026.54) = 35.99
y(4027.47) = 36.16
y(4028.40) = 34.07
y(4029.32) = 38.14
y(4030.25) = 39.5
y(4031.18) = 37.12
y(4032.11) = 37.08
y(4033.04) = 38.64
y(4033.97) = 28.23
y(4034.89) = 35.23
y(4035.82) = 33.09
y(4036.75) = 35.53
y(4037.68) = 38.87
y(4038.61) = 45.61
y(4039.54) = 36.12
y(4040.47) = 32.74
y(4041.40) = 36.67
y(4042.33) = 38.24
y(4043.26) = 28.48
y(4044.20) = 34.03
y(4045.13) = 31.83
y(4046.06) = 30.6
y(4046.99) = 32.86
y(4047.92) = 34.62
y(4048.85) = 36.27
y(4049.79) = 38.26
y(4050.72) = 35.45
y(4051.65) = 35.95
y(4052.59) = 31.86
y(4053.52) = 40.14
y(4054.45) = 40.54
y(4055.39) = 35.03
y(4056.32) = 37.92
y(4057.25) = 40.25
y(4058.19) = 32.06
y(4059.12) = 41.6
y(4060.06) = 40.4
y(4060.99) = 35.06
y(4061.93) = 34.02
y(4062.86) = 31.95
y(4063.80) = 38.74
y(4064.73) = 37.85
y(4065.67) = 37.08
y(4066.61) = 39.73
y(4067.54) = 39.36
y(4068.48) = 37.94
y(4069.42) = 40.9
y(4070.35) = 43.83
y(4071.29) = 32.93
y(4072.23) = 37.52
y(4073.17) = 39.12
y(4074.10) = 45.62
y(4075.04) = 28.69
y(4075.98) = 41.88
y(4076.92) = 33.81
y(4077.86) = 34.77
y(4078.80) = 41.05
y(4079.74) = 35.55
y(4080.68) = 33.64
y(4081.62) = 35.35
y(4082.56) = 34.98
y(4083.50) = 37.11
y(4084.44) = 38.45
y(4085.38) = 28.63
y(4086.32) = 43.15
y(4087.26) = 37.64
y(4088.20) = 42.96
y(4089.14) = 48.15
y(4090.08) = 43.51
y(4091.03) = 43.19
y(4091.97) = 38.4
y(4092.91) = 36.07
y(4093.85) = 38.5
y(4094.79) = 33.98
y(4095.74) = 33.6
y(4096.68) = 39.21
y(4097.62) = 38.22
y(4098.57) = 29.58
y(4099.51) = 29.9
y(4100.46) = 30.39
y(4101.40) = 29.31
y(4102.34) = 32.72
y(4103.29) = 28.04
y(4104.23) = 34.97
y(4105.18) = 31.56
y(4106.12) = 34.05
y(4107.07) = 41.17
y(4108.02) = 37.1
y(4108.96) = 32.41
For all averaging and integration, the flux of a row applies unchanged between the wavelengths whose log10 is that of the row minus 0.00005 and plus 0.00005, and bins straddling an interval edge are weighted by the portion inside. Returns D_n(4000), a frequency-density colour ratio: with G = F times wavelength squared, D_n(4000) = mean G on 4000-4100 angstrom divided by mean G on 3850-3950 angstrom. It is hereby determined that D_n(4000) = 1.4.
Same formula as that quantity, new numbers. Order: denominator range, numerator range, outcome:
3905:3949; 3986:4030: 1.44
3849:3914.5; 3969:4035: 1.28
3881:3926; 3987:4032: 1.43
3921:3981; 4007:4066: 1.54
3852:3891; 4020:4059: 1.40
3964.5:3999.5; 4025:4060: 1.26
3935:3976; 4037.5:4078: 1.51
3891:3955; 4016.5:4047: 1.40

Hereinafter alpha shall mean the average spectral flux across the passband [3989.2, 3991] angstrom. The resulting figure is 40.6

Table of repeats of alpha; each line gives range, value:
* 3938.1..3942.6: 27.1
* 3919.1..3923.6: 27.3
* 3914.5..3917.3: 31.4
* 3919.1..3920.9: 28.8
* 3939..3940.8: 26.2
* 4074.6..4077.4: 34.8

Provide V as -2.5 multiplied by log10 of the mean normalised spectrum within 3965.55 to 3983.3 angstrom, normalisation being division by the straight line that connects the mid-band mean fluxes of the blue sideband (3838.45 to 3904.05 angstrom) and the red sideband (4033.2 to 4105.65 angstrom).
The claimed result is 0.32 mag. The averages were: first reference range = 27.4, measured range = 23.9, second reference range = 36.3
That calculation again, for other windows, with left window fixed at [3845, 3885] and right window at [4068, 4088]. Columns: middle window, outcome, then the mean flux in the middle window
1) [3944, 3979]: 0.25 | 26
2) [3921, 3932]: 0.36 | 22.6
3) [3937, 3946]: 0.14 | 28.2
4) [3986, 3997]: -0.05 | 35.4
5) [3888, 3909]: 0.09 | 27.9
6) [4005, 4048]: -0.07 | 37.5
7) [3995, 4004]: -0.14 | 39.1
